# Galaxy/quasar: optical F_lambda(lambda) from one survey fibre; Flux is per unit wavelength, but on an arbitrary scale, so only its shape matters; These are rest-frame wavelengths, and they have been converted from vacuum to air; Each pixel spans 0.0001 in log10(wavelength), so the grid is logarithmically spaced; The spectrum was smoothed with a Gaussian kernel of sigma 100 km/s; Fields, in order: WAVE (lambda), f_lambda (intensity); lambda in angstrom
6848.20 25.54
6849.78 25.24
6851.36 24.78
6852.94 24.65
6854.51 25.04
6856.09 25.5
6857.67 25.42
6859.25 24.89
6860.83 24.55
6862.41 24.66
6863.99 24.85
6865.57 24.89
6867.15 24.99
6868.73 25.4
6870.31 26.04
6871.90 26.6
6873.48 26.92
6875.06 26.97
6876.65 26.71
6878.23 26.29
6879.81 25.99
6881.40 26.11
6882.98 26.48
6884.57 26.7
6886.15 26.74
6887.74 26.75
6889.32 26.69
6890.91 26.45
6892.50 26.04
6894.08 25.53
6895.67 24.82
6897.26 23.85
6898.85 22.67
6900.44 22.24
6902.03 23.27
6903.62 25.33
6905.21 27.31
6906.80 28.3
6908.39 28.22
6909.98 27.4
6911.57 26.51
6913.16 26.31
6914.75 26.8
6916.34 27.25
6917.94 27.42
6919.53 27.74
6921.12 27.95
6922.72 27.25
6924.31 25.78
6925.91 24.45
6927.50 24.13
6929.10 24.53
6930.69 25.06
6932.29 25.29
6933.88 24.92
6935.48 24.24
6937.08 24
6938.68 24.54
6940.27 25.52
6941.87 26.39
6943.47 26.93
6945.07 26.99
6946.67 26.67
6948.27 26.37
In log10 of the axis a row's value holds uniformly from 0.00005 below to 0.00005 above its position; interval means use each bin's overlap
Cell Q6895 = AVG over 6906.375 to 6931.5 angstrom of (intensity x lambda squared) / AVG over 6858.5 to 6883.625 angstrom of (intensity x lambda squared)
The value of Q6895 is 1.0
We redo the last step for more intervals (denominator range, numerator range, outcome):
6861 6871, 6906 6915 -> 1.10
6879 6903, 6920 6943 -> 1.01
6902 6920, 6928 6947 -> 0.95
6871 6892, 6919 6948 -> 0.98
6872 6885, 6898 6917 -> 0.99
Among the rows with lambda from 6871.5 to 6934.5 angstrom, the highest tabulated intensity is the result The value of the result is 28.3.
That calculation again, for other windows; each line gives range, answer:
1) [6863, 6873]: 26.6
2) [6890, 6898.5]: 26.45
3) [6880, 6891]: 26.75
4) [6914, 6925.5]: 27.95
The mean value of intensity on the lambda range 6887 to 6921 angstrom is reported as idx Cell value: 26.1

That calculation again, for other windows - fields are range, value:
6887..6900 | 25.3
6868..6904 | 25.7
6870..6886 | 26.5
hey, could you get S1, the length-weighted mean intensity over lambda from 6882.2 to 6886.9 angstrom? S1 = 26.6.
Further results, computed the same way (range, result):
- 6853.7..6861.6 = 25.1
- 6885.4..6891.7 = 26.7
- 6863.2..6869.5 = 25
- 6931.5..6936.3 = 24.8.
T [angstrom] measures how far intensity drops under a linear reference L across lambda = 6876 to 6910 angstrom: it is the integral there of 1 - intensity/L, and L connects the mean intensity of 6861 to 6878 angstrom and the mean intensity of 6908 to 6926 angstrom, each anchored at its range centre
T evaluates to 0.7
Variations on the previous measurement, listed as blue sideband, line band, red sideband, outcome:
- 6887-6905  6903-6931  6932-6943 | -1.8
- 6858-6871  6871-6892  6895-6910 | -1.2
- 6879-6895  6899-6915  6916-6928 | 0.3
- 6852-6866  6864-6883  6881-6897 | -0.4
